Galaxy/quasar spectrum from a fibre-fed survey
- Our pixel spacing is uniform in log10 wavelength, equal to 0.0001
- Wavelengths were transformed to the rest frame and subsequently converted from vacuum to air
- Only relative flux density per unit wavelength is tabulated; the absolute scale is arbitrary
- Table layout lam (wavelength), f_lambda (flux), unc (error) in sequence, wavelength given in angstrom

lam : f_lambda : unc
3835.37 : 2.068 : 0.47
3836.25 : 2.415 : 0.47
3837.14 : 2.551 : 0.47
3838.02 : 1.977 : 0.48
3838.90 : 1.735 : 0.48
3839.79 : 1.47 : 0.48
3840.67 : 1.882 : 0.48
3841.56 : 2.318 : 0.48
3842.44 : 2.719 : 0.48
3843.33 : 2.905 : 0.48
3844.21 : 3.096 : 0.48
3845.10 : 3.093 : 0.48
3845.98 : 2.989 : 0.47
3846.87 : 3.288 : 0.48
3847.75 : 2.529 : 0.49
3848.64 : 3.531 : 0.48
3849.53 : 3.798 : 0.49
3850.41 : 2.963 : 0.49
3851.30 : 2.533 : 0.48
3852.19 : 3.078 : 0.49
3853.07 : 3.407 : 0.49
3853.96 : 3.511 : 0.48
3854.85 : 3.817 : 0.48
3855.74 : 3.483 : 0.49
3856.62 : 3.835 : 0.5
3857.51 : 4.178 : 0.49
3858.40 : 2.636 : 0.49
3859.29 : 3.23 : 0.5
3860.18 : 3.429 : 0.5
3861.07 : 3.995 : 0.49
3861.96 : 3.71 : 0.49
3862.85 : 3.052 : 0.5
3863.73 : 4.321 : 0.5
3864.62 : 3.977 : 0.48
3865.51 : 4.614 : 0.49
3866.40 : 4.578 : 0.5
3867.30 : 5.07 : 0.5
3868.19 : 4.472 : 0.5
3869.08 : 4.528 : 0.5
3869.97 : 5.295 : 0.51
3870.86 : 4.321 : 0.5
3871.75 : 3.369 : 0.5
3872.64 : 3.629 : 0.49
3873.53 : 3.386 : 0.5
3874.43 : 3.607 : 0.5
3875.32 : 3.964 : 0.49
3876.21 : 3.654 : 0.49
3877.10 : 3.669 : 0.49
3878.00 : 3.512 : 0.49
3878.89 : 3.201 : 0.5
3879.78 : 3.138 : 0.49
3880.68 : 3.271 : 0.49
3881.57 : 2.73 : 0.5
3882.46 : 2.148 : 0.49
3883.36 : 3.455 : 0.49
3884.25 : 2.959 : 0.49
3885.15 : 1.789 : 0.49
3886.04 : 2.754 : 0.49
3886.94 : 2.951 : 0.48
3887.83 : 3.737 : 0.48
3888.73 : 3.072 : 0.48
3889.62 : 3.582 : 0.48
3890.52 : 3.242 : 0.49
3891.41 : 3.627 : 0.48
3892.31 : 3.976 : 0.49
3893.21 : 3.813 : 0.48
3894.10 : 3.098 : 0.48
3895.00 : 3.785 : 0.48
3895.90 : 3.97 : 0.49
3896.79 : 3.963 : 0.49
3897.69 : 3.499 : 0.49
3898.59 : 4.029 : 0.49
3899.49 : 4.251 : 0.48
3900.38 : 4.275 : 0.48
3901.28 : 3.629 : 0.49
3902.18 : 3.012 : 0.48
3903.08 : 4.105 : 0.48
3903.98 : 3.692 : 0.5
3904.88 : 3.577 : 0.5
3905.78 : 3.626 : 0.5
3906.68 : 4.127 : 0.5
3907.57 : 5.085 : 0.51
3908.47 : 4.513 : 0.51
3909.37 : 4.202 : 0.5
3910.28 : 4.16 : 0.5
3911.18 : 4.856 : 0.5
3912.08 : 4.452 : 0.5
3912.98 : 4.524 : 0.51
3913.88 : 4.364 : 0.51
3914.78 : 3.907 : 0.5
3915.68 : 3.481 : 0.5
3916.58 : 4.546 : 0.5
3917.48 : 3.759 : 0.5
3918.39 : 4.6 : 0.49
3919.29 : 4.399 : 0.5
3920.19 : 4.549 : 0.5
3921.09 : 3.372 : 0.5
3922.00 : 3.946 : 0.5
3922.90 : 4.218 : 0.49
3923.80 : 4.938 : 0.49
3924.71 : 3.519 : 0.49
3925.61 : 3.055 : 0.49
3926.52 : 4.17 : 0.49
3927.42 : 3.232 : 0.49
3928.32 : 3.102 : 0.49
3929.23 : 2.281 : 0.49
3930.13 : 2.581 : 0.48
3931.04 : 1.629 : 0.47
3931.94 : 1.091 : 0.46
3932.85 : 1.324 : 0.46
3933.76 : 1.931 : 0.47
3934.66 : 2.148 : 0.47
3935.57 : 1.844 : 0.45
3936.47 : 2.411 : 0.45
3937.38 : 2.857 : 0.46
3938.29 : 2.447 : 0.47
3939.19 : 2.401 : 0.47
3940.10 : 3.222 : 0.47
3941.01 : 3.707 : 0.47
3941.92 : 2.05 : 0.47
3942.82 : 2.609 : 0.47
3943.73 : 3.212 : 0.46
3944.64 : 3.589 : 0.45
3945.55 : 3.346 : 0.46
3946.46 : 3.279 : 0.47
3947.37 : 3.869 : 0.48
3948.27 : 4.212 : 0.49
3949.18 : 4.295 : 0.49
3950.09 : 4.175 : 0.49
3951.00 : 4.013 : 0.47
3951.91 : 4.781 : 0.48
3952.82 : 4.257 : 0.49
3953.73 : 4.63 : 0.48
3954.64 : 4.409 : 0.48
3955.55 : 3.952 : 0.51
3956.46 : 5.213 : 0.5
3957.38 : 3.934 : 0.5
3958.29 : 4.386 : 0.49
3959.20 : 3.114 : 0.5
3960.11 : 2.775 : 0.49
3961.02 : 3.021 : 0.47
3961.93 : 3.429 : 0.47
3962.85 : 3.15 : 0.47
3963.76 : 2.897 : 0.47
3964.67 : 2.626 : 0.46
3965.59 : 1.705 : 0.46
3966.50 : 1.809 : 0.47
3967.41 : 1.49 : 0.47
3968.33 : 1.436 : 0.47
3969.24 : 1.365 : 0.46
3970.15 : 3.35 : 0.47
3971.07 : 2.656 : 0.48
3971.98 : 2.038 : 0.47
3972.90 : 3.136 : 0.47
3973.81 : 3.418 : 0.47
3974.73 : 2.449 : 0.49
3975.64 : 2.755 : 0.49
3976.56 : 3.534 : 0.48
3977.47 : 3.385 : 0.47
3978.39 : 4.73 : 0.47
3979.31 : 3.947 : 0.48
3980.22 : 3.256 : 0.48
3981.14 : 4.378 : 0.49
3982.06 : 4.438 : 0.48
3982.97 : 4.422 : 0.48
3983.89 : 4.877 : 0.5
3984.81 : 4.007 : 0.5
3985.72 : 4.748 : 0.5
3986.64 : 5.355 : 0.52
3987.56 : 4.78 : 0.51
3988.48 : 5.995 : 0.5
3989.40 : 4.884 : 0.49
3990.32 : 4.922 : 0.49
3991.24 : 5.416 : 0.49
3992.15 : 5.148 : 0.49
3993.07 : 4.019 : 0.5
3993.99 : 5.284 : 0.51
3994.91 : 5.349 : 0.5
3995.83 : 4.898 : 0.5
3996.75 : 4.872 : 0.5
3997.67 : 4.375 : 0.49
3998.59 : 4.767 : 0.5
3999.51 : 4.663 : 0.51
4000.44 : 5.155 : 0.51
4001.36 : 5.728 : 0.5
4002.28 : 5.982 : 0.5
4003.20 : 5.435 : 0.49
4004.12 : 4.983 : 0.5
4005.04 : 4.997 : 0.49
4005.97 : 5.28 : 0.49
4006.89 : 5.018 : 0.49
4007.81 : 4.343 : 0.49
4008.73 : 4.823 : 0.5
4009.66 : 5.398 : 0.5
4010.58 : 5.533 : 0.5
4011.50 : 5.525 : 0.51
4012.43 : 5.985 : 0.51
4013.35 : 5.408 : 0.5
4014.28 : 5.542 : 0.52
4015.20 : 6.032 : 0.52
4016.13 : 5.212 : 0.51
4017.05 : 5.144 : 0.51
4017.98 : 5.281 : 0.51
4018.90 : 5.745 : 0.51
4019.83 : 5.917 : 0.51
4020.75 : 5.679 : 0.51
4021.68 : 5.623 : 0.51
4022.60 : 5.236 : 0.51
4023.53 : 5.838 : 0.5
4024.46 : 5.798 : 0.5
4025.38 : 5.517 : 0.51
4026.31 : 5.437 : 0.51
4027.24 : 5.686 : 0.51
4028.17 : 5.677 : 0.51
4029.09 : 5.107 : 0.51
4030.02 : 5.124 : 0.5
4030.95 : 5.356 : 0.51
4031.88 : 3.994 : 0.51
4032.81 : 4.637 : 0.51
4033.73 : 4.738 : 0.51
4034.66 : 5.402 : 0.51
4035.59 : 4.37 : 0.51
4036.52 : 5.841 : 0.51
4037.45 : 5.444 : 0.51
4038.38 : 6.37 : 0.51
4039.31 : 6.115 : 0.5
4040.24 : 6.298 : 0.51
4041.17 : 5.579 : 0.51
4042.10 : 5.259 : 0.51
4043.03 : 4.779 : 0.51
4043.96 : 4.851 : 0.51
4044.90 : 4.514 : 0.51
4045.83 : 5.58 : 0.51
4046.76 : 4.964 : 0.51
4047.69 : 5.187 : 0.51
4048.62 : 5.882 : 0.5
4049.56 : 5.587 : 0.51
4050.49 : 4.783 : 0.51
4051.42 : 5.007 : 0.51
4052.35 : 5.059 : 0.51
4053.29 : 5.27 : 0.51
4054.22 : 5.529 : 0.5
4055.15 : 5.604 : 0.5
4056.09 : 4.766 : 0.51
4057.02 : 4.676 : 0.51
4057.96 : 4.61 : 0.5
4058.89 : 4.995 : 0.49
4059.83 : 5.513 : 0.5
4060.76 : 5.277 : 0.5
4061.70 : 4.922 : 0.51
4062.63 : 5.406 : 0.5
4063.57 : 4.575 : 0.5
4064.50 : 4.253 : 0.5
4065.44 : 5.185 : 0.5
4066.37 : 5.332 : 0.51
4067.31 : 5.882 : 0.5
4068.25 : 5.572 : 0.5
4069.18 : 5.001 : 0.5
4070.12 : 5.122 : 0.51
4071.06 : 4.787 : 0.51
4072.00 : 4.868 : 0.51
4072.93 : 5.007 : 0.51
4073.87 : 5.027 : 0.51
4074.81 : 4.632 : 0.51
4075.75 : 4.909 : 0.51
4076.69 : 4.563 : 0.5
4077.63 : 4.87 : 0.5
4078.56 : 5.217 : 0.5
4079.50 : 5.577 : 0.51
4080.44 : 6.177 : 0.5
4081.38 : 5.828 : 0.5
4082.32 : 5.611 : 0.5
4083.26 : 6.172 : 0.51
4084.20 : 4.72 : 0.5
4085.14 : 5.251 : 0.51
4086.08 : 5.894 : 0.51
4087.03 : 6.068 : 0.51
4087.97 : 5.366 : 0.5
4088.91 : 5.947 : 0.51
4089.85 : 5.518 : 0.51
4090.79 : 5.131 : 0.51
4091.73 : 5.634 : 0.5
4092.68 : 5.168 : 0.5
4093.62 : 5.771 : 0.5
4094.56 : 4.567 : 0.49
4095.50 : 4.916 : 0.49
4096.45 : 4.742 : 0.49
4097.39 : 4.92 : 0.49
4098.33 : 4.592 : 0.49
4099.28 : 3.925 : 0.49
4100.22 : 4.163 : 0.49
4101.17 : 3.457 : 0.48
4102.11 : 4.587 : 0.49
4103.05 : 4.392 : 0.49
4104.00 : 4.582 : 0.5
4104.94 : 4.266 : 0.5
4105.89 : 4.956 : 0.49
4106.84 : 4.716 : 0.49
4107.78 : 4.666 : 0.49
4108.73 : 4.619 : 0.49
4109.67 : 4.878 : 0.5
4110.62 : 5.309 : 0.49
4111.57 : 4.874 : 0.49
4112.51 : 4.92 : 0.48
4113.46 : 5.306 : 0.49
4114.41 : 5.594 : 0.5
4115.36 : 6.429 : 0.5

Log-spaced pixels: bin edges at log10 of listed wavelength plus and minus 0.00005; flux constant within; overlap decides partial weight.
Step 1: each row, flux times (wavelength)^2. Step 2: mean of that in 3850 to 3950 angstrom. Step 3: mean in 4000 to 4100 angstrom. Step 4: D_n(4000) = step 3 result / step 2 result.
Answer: 1.61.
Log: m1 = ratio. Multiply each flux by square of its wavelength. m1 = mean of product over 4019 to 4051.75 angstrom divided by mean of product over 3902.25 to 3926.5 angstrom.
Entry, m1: 1.4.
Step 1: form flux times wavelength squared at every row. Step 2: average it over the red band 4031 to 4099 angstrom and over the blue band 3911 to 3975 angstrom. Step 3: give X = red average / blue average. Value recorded 1.7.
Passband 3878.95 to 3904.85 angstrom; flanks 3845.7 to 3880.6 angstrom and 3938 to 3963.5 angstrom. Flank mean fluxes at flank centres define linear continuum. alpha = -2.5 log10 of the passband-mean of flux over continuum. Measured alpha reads 0.08 mag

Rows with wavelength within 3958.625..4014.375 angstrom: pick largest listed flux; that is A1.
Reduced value 5.995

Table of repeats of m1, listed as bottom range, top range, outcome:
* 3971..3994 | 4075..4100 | 1.33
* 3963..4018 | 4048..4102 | 1.23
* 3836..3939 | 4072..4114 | 1.62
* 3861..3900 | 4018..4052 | 1.59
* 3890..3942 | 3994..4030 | 1.59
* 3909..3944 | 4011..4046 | 1.72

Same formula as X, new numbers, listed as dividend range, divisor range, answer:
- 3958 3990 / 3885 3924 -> 0.91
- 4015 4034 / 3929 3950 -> 2.04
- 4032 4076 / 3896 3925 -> 1.35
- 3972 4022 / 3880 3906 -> 1.48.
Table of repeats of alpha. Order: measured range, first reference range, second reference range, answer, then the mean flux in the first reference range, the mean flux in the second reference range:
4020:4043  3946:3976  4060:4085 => -0.21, 3.27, 5.18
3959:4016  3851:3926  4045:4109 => 0.07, 3.77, 5.08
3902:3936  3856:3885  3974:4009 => 0.14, 3.69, 4.66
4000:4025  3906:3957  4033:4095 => -0.18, 3.59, 5.26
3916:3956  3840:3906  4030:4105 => 0.19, 3.49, 5.13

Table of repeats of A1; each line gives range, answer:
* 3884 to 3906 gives 4.275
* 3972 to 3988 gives 5.355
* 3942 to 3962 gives 5.213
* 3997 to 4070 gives 6.37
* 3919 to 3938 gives 4.938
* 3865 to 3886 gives 5.295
